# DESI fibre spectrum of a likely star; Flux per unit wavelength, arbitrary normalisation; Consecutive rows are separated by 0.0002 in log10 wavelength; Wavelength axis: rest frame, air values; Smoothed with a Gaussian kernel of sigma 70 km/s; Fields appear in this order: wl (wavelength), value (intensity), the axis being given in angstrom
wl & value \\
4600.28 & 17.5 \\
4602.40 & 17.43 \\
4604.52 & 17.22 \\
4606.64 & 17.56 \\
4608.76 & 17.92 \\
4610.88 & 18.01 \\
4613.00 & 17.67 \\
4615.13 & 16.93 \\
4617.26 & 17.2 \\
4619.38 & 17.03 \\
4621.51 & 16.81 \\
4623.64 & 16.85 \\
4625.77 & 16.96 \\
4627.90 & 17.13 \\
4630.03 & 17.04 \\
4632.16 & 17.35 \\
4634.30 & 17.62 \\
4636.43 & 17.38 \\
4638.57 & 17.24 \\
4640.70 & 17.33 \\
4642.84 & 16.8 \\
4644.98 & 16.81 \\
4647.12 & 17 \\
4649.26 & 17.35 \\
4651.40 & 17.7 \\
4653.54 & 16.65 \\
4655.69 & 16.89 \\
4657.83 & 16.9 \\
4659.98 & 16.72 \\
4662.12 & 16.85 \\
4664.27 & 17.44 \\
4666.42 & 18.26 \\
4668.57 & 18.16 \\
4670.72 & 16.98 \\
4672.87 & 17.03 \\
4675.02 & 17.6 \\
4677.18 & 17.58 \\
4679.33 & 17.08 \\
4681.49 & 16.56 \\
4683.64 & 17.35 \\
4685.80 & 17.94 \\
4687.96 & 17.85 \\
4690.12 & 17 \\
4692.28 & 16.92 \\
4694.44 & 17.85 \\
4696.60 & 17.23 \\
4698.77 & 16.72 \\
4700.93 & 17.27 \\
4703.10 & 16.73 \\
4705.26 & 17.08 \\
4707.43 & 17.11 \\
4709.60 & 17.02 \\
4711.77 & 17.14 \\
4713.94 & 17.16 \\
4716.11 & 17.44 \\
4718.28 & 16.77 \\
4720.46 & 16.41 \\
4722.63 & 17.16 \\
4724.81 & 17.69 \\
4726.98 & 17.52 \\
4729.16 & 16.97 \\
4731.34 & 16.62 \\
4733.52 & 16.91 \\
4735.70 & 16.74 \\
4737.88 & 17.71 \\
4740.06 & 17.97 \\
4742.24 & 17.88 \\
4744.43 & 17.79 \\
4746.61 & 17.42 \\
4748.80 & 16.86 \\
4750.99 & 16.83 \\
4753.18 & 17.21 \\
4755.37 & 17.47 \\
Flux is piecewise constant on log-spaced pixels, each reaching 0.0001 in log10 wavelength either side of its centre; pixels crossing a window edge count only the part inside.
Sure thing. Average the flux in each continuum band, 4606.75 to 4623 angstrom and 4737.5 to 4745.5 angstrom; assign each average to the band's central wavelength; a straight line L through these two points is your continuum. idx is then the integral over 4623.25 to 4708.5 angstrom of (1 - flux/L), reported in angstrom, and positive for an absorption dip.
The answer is 1.7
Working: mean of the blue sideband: 17.4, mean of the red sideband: 17.8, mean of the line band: 17.2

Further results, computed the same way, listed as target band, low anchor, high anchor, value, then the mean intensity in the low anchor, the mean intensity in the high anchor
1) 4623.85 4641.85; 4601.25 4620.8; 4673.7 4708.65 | 0.15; 17.4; 17.2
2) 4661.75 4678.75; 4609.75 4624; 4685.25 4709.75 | -0.27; 17.2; 17.2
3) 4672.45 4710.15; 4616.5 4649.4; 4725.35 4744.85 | 0.05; 17.1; 17.3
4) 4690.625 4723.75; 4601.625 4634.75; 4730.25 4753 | 0.40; 17.3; 17.3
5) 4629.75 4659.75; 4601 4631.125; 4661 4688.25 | 0.36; 17.3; 17.4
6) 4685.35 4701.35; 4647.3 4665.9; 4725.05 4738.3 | -0.22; 17.1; 17.1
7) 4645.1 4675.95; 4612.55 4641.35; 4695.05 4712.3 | -0.21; 17.2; 17.1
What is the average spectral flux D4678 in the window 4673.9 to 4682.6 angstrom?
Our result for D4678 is 17.2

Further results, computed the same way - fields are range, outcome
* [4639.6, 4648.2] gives 17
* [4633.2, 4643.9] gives 17.3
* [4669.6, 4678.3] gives 17.3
